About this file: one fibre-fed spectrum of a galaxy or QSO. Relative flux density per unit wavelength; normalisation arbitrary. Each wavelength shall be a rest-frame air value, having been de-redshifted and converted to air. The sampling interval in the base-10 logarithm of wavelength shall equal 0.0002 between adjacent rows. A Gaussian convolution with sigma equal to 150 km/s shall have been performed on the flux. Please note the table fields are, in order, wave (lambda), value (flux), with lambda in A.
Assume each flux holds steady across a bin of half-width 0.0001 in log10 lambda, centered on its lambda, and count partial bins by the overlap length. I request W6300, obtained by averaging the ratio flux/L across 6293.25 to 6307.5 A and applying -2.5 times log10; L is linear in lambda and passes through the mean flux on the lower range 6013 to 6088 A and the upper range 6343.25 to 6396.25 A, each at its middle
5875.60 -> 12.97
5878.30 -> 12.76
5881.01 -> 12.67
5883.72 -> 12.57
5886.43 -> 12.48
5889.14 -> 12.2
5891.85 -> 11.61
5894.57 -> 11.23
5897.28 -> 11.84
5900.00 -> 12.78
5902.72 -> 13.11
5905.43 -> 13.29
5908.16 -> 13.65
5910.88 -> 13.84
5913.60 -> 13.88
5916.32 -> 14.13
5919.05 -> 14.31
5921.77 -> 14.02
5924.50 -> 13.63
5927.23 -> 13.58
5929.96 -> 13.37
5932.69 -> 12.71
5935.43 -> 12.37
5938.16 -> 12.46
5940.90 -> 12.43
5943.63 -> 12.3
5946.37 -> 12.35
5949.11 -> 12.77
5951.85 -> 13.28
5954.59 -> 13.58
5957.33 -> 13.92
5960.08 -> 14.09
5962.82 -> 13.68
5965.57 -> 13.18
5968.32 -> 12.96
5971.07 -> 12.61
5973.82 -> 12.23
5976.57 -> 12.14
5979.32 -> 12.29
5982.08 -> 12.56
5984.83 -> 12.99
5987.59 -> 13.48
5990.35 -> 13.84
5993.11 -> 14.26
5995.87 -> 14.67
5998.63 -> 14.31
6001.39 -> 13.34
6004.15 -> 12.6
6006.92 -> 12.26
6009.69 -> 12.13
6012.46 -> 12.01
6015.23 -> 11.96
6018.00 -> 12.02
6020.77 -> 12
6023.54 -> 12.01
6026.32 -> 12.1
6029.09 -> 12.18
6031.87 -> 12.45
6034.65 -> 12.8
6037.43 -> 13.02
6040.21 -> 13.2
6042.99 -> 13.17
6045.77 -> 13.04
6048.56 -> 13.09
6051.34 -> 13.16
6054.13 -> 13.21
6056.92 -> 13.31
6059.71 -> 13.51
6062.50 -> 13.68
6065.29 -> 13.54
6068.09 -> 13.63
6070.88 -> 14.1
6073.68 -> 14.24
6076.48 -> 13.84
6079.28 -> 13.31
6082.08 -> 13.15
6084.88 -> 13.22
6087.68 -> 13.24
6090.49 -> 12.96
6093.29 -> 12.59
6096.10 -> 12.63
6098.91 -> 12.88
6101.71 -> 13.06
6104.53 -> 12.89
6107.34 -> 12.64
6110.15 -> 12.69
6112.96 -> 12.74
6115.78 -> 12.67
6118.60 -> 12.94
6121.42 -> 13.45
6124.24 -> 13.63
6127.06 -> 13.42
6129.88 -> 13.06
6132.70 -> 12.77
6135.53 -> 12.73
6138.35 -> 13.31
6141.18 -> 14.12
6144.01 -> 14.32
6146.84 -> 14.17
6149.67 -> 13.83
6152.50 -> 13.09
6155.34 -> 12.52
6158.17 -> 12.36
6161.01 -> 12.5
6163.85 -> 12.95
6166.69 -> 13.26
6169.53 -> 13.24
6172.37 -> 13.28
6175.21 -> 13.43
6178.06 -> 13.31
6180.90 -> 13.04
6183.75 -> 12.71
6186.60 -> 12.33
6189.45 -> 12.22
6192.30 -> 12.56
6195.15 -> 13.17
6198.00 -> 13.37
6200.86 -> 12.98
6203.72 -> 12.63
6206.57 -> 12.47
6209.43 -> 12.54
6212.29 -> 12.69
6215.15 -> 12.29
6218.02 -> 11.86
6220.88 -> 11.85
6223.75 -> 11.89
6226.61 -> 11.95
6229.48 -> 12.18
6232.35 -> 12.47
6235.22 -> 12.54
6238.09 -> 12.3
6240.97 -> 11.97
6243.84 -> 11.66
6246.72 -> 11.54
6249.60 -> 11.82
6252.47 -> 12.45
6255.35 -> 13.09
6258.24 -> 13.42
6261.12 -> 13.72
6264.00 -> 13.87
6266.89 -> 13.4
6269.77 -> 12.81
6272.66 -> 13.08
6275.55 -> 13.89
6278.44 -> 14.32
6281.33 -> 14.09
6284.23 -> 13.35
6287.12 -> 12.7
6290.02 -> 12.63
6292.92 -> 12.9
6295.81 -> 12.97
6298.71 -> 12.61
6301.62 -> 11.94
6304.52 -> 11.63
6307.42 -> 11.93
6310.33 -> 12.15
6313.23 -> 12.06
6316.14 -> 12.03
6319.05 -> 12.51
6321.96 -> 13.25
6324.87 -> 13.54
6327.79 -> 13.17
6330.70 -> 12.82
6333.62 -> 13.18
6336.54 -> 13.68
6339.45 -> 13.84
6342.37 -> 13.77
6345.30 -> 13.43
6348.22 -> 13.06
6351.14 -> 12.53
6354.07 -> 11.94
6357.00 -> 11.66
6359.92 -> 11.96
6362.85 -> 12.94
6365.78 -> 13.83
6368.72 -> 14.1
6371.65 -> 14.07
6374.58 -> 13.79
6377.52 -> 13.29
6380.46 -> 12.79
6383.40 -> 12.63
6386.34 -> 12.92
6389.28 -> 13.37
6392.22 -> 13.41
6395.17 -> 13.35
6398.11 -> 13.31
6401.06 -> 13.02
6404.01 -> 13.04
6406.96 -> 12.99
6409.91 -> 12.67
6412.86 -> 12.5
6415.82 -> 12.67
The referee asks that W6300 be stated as 0.06 mag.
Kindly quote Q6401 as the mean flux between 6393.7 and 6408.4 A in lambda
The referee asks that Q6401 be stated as 13.1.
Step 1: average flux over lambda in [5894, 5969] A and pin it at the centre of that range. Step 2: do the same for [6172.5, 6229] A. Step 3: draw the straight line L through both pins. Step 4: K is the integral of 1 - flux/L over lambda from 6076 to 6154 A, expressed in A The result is -2.40 A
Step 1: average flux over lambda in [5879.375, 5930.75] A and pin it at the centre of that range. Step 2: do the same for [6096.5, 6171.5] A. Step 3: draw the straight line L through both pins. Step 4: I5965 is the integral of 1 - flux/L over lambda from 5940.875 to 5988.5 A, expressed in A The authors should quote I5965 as 0.5 A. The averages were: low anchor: 13.1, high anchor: 13.1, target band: 12.9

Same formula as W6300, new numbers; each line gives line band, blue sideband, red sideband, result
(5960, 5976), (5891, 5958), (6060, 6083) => 0.02 mag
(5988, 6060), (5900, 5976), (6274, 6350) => 0.02 mag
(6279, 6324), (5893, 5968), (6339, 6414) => 0.04 mag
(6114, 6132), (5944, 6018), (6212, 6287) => -0.03 mag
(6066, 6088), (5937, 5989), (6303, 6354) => -0.06 mag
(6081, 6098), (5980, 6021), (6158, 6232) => -0.01 mag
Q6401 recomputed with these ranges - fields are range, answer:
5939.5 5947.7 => 12.4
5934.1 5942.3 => 12.4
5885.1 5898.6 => 11.9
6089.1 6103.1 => 12.8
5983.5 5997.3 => 13.8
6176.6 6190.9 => 12.7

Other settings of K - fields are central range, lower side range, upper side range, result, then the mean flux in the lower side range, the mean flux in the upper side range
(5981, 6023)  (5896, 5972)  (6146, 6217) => 0.6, 13.2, 12.9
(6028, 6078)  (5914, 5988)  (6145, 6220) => -1.1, 13.1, 12.9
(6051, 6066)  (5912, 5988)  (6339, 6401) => -0.3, 13.1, 13.1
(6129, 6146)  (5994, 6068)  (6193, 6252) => -1.1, 12.9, 12.3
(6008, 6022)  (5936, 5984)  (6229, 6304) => 0.9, 12.9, 12.8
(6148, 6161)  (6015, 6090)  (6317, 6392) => 0.2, 13.1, 13.1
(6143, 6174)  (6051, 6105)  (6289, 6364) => -0.2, 13.3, 12.7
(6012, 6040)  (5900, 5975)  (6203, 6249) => 1.3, 13.2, 12.2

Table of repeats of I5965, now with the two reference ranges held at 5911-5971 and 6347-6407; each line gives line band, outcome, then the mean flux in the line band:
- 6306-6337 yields 0.83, 12.7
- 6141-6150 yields -0.66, 14.1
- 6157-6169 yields 0.32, 12.8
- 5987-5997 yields -0.63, 14.1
